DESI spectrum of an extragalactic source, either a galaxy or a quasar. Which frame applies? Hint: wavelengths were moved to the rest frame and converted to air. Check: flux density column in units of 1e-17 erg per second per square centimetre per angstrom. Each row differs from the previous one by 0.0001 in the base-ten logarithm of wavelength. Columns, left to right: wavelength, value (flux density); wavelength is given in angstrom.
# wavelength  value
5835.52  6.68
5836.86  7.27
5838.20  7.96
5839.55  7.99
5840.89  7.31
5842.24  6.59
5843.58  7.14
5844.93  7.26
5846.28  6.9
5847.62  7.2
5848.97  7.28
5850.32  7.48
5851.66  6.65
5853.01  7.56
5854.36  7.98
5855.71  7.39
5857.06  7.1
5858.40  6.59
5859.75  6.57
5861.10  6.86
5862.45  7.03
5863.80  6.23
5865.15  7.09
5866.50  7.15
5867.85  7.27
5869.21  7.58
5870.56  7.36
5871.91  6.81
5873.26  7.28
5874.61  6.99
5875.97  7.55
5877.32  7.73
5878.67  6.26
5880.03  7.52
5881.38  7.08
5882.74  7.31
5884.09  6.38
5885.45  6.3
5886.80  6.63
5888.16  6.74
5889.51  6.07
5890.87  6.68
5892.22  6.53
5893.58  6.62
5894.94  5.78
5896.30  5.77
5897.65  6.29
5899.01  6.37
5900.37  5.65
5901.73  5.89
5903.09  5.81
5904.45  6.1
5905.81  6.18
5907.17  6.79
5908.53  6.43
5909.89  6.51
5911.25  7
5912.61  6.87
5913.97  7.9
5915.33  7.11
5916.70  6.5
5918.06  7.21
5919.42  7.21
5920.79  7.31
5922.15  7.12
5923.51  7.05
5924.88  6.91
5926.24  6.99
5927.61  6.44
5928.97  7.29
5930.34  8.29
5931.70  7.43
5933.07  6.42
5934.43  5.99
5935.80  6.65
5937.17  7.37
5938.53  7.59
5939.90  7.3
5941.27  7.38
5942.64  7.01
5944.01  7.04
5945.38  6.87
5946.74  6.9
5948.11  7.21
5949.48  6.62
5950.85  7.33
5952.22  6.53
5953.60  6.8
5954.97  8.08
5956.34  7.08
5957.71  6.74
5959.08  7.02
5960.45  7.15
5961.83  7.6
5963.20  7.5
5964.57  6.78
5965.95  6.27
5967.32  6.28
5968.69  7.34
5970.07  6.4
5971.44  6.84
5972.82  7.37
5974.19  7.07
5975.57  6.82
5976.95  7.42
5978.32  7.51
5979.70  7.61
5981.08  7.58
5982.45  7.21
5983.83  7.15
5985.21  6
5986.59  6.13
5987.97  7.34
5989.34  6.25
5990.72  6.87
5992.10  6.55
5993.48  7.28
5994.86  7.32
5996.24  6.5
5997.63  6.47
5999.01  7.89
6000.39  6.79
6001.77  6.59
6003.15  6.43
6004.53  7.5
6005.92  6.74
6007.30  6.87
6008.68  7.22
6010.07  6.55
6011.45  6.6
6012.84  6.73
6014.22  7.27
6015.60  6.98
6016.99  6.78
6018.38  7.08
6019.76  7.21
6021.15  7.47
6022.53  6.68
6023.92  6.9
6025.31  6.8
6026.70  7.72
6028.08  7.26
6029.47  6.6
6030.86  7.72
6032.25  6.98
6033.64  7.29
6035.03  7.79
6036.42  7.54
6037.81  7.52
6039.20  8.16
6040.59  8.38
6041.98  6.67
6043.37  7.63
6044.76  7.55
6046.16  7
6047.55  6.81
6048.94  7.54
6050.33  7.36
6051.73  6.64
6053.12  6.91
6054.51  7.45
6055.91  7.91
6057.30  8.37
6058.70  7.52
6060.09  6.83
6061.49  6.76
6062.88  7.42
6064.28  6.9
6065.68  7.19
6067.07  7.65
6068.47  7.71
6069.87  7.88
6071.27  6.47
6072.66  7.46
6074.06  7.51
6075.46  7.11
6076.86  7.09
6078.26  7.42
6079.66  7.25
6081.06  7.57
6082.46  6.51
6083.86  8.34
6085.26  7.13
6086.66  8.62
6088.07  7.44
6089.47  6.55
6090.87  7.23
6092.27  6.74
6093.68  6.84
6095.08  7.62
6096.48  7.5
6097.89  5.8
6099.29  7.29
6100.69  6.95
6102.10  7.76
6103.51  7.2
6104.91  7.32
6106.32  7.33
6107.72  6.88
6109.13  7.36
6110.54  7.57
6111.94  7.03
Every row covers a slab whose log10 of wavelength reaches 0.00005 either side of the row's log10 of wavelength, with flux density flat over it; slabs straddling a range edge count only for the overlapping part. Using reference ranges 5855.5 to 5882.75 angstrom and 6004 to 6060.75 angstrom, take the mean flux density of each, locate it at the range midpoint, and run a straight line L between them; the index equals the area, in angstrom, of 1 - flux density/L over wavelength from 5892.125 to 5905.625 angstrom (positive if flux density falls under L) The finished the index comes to 1.97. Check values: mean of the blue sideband 7.07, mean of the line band 6.06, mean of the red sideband 7.23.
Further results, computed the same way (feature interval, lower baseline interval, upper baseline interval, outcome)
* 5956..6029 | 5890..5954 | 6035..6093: 1.05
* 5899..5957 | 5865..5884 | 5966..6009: 1.35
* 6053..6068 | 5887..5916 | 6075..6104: -0.56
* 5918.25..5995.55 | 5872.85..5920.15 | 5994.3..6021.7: -2.49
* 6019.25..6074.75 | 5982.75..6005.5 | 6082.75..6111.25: -2.22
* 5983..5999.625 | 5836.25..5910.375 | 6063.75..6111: 0.63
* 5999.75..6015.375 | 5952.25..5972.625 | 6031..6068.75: 0.75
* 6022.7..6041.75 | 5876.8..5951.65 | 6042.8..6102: -0.64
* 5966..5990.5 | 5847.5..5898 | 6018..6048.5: 0.80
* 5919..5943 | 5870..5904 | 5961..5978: -1.01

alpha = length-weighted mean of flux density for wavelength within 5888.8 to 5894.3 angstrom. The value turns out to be 6.48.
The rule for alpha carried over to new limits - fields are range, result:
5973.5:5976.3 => 6.95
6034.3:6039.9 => 7.75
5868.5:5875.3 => 7.2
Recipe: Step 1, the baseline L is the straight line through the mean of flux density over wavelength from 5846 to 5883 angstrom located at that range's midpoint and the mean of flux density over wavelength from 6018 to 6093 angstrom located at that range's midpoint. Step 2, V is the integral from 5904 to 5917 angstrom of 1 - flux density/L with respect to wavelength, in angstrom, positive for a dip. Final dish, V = 0.8 angstrom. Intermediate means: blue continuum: 7.14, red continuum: 7.32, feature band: 6.76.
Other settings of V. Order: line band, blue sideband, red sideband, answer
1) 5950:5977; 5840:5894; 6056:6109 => 0.5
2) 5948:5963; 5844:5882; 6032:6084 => 0.3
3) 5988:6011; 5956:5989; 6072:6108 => 0.6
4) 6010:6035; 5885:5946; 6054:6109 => 0.1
